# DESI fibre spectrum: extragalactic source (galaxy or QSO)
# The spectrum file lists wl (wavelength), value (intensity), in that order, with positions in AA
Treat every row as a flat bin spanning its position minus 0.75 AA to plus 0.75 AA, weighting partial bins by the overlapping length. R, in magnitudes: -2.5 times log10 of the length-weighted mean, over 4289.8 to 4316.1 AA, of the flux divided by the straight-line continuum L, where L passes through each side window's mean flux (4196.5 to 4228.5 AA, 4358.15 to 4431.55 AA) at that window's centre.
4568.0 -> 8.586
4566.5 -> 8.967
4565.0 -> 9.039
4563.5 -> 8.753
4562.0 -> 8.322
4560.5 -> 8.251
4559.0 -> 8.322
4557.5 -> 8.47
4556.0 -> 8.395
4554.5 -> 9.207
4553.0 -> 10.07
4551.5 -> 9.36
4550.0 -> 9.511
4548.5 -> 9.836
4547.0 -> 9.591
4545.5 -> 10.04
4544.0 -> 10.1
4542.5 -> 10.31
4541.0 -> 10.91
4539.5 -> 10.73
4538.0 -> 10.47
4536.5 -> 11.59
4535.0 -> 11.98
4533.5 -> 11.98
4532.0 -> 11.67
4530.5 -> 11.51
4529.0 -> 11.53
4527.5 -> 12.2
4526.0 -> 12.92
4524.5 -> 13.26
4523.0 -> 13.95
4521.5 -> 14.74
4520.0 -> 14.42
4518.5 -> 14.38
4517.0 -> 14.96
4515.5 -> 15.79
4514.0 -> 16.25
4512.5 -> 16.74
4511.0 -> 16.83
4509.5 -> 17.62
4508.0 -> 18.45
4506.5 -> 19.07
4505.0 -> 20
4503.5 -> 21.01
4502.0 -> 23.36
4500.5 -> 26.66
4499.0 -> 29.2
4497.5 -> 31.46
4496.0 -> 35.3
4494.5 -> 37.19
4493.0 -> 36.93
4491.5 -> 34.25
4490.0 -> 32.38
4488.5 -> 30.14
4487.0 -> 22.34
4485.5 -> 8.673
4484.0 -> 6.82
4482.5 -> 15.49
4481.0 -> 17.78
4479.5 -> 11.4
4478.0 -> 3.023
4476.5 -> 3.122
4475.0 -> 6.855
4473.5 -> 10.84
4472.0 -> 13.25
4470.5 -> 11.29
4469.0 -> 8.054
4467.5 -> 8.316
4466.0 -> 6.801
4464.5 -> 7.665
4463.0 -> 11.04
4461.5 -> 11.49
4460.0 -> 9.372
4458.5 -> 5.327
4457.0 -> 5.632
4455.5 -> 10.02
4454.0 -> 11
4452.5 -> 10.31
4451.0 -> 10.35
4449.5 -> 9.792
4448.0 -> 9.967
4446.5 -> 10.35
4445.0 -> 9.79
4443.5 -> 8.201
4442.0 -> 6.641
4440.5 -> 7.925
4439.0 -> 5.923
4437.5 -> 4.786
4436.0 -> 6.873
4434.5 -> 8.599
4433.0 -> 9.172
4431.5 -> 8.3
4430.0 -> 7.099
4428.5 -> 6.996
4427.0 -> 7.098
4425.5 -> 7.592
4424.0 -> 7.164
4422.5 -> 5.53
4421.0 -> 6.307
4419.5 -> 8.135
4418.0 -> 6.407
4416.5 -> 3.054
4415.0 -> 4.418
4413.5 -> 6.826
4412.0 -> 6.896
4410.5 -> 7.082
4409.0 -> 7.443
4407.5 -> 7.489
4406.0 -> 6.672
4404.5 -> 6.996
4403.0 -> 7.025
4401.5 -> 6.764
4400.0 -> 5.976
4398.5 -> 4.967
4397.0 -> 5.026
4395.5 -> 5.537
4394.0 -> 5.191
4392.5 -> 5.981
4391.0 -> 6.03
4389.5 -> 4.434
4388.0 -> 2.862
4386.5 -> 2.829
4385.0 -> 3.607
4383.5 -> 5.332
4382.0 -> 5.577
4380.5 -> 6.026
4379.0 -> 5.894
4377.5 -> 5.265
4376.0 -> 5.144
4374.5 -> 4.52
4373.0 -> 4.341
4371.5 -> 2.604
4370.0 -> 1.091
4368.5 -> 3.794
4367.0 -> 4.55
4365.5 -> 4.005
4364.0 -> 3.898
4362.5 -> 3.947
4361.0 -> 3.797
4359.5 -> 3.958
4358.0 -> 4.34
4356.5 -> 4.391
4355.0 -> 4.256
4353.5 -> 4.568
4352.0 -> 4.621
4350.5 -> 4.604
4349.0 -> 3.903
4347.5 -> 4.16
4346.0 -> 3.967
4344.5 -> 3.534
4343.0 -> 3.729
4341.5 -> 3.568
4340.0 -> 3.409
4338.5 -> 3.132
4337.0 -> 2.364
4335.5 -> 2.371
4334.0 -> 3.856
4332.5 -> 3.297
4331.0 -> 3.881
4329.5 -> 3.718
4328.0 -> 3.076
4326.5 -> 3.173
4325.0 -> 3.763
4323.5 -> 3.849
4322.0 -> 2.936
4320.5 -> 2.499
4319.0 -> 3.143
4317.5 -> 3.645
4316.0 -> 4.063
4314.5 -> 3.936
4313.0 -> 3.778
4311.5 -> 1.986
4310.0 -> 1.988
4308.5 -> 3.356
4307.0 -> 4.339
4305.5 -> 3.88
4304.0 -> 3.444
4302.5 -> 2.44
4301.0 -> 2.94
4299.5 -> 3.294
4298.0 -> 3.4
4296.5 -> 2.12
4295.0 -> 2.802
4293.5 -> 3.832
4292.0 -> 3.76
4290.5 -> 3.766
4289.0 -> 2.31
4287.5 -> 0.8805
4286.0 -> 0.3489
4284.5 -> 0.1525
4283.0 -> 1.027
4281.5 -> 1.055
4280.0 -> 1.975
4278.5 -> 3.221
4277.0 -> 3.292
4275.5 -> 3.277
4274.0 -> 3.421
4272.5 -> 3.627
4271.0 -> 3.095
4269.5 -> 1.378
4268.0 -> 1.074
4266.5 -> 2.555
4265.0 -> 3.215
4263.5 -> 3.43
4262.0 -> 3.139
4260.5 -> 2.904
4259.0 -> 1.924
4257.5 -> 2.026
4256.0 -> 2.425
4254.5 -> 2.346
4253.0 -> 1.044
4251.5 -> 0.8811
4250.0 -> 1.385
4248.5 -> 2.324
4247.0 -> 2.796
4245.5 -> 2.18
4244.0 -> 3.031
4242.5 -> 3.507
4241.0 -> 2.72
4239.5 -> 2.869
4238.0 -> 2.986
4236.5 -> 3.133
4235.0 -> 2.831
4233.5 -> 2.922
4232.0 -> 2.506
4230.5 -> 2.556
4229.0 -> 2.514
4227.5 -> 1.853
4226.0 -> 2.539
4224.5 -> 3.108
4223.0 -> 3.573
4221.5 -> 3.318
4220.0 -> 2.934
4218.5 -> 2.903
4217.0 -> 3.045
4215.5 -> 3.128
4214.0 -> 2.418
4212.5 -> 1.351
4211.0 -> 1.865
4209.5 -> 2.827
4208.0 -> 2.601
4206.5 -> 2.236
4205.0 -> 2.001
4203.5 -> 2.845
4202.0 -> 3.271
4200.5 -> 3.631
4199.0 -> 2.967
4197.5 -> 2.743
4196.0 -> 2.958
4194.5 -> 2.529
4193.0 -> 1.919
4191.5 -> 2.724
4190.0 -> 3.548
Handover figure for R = 0.24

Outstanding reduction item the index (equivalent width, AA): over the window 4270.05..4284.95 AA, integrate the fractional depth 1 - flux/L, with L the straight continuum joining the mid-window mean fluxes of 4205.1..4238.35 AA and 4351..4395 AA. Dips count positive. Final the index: 3.8 AA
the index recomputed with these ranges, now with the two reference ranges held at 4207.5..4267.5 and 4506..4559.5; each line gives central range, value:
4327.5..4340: 5.5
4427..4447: 3.3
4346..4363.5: 6.1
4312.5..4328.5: 5.7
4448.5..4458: 0.3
